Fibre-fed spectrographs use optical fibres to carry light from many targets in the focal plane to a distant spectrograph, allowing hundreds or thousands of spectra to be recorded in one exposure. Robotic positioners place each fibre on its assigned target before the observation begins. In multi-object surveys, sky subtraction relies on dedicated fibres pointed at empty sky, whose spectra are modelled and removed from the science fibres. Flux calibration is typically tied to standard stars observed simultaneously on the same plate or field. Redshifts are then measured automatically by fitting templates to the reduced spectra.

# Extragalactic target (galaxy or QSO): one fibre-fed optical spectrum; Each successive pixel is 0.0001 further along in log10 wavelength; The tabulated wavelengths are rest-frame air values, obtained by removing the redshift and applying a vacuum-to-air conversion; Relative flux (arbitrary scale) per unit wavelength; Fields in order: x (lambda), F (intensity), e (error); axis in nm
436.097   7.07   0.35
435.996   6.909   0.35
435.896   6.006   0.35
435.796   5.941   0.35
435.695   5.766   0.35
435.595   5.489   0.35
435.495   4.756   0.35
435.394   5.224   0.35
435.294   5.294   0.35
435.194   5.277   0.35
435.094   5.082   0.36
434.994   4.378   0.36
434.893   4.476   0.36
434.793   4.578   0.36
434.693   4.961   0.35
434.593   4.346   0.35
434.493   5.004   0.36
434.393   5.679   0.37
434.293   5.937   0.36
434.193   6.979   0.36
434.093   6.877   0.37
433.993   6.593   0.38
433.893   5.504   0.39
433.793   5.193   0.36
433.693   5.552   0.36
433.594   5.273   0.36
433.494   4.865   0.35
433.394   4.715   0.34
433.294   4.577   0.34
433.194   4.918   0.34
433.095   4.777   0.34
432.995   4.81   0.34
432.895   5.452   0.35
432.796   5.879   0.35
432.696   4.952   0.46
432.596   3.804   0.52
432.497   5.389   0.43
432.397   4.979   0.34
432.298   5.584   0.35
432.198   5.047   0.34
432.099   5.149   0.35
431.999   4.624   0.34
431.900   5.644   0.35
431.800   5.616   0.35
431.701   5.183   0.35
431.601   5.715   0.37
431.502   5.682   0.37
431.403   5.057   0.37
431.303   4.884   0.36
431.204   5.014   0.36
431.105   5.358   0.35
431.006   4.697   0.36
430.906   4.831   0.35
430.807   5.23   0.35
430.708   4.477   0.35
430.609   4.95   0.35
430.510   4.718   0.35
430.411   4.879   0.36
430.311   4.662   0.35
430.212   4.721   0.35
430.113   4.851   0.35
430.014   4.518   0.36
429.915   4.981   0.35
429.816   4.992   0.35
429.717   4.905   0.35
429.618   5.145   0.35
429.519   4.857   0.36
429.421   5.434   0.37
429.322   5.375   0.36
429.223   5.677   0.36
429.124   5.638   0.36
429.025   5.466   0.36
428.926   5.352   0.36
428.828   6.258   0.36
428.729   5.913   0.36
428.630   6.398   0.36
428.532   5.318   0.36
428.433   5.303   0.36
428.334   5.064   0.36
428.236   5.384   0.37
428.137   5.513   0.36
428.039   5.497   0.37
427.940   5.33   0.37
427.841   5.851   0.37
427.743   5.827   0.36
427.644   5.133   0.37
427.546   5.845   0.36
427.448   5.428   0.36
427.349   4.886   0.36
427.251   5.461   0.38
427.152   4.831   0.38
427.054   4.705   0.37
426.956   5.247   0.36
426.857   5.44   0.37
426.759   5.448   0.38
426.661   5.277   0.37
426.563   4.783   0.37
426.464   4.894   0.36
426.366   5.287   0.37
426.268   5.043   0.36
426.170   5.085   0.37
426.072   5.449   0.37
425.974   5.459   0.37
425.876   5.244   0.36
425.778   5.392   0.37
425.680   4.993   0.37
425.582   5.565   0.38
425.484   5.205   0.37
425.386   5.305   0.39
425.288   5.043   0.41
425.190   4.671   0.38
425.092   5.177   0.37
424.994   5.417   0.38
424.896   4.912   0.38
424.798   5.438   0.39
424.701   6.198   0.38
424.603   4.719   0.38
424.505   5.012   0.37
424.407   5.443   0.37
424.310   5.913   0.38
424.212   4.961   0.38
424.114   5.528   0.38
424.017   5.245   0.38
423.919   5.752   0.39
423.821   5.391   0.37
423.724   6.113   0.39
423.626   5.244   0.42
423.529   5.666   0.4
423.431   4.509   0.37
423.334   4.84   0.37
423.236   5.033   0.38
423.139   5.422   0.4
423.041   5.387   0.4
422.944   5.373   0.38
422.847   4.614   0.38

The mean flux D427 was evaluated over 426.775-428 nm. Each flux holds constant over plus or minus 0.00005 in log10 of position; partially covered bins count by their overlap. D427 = 5.33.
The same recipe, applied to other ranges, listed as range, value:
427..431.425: 5.21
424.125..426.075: 5.28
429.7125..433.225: 5.03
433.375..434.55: 5.7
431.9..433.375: 5.01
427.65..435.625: 5.22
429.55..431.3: 4.88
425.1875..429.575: 5.35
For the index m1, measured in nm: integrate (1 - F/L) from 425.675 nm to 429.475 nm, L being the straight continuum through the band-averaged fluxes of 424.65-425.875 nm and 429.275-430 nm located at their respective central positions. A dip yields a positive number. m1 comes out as -0.16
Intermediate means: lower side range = 5.27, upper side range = 5.07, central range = 5.39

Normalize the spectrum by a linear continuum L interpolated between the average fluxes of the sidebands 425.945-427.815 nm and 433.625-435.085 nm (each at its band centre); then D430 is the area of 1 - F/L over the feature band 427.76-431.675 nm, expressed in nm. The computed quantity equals 0.06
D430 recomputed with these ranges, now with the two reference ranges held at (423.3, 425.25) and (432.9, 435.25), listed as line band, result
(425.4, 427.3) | 0.03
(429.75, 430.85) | 0.09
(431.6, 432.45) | 0.00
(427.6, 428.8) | -0.06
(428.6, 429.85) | -0.05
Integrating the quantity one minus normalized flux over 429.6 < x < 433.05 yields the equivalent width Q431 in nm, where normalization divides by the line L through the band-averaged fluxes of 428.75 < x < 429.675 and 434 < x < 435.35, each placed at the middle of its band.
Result 0.24 nm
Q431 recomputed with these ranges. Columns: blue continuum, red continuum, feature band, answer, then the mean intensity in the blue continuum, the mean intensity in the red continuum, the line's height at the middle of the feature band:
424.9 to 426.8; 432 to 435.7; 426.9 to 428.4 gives -0.04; 5.19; 5.21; 5.19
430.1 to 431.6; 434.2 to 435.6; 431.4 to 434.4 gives -0.20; 4.96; 5.08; 5.02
